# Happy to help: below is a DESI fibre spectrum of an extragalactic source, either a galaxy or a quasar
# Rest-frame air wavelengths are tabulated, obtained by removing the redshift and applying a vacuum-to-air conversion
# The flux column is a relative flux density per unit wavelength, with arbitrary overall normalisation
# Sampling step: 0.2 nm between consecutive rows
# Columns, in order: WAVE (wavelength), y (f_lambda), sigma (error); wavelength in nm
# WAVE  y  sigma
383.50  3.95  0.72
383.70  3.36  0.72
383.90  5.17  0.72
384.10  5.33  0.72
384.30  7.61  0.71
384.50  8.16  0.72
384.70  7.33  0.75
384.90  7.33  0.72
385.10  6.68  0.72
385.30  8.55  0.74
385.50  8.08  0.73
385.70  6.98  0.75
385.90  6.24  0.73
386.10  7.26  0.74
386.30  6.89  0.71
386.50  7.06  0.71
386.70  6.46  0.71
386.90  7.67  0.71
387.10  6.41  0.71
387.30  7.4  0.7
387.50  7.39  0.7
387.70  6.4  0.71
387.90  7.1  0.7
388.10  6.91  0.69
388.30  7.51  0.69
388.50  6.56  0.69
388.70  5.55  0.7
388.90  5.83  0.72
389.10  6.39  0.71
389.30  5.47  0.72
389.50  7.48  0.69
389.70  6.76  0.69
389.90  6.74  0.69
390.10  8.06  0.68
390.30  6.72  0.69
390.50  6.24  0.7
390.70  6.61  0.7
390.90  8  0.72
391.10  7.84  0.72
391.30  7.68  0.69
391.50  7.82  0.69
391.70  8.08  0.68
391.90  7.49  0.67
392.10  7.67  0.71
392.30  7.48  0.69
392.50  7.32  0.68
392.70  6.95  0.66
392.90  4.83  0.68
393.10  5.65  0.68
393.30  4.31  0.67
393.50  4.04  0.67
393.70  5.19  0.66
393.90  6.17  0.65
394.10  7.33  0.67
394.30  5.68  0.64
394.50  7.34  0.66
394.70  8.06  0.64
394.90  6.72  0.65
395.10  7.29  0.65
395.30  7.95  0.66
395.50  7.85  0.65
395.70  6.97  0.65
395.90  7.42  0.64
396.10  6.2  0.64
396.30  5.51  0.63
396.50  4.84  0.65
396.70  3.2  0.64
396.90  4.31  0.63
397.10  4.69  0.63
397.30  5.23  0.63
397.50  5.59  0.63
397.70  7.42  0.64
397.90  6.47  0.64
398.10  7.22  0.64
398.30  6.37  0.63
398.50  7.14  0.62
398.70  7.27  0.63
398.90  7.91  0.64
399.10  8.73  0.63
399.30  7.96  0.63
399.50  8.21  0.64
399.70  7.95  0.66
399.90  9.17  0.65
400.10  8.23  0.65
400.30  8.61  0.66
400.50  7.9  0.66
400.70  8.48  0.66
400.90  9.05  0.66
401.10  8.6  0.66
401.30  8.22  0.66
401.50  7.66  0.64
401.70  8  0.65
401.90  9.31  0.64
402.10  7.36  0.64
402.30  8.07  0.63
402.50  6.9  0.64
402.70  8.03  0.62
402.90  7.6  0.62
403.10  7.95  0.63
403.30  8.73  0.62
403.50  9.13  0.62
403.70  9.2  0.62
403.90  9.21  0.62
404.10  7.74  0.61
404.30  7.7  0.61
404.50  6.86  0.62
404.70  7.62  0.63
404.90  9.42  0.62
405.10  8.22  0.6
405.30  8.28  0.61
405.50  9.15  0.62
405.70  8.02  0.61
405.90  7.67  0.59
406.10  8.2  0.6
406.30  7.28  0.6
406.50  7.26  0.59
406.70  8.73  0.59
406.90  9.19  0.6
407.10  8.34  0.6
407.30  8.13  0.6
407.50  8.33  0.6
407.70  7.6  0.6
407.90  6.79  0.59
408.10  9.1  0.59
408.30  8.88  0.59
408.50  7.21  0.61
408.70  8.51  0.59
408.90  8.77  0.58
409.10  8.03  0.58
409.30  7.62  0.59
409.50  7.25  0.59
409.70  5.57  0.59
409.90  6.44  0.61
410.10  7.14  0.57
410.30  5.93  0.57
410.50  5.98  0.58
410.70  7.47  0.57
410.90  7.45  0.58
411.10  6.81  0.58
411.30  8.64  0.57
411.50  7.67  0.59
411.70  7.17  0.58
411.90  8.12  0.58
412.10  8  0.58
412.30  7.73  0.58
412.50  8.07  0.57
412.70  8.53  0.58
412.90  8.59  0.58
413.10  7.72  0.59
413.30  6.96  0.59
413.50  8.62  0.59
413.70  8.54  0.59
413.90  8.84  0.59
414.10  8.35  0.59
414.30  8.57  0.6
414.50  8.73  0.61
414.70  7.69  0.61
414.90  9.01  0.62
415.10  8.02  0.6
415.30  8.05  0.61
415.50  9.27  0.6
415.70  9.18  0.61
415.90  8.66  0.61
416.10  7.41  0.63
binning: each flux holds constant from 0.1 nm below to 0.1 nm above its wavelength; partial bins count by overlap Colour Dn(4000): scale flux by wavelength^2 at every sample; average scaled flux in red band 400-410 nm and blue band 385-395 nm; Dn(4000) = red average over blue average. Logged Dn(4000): 1.28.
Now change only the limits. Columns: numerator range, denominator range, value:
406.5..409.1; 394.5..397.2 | 1.40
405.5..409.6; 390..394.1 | 1.30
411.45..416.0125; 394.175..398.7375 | 1.41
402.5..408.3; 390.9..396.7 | 1.30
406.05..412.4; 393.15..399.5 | 1.27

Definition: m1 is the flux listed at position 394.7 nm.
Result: 8.06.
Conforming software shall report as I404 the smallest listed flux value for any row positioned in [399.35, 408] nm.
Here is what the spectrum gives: 6.79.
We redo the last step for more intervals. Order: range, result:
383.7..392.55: 5.17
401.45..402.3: 7.36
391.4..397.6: 3.2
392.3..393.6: 4.04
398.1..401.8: 6.37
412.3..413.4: 6.96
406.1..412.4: 5.57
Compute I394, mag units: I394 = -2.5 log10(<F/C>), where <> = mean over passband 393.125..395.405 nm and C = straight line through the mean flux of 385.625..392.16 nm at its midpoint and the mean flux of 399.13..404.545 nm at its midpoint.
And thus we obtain 0.18 mag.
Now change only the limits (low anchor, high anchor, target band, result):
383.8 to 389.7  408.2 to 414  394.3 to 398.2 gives 0.14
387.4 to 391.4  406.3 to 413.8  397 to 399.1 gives 0.09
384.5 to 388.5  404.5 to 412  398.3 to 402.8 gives -0.07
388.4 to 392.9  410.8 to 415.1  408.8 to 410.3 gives 0.11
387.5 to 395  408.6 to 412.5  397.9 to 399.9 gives -0.10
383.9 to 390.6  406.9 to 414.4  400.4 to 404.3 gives -0.11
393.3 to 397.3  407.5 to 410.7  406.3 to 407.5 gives -0.15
